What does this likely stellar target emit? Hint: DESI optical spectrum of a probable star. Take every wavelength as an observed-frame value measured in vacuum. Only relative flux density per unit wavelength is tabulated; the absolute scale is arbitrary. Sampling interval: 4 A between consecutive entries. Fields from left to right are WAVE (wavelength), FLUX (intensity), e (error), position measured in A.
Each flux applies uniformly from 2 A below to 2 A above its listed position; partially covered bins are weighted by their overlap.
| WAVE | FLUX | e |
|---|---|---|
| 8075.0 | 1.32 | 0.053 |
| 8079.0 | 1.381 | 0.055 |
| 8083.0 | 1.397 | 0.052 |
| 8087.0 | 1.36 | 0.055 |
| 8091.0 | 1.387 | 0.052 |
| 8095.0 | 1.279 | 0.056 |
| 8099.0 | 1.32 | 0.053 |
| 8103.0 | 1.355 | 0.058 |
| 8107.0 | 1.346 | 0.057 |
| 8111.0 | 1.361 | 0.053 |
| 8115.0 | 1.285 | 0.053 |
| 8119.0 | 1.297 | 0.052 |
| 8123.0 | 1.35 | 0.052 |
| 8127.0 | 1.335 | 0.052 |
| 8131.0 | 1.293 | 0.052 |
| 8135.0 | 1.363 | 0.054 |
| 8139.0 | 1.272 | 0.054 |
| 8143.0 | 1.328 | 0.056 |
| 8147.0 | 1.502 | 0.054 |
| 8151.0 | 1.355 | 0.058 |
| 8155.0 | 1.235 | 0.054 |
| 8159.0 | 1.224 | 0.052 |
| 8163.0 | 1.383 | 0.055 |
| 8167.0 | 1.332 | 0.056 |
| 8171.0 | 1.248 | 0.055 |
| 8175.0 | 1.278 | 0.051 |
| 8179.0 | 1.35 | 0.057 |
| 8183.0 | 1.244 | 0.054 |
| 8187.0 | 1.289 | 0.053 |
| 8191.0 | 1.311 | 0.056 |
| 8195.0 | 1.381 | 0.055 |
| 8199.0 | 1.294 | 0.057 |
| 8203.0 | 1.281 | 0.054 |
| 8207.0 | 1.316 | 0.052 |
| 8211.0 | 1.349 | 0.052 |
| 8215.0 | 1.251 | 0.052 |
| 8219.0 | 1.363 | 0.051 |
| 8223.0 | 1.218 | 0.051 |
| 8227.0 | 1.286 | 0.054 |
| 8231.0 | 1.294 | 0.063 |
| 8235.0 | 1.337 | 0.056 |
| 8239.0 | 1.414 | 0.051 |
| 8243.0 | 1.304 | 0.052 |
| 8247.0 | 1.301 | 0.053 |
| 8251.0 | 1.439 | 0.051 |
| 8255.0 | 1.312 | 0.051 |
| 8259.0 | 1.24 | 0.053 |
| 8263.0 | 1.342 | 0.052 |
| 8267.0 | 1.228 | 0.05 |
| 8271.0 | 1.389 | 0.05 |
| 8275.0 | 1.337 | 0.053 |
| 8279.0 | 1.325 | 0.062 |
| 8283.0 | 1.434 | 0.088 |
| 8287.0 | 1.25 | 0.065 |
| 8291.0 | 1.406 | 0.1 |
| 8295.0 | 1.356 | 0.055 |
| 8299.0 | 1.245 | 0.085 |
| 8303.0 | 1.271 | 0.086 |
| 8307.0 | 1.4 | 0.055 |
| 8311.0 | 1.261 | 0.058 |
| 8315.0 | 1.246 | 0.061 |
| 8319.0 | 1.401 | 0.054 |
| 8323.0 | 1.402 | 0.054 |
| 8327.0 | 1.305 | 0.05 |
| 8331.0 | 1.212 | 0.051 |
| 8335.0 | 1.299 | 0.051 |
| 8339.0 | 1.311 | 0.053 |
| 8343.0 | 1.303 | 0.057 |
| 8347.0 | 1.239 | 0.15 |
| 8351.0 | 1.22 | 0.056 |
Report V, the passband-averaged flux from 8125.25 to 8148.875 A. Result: 1.35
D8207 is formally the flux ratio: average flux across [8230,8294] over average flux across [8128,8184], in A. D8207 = 1.01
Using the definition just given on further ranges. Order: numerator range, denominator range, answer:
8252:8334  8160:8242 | 1.01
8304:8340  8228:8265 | 0.99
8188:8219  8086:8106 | 0.98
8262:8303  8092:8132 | 1.00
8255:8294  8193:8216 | 1.01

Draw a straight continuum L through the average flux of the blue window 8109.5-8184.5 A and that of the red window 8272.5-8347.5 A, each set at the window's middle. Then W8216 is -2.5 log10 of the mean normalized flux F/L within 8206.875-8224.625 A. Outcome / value 0.02 mag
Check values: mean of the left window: 1.32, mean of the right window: 1.32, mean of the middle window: 1.3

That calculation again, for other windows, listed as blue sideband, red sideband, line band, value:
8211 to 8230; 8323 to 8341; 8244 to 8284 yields -0.034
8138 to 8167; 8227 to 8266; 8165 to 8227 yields 0.024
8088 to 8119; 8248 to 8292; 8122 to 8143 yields 0.009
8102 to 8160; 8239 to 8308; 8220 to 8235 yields 0.039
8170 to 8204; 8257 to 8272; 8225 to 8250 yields -0.026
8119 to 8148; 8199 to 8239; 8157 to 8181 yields 0.019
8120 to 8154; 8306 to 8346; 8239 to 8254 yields -0.024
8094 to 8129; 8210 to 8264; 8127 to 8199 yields 0.005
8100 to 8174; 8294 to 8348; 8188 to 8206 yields 0.002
